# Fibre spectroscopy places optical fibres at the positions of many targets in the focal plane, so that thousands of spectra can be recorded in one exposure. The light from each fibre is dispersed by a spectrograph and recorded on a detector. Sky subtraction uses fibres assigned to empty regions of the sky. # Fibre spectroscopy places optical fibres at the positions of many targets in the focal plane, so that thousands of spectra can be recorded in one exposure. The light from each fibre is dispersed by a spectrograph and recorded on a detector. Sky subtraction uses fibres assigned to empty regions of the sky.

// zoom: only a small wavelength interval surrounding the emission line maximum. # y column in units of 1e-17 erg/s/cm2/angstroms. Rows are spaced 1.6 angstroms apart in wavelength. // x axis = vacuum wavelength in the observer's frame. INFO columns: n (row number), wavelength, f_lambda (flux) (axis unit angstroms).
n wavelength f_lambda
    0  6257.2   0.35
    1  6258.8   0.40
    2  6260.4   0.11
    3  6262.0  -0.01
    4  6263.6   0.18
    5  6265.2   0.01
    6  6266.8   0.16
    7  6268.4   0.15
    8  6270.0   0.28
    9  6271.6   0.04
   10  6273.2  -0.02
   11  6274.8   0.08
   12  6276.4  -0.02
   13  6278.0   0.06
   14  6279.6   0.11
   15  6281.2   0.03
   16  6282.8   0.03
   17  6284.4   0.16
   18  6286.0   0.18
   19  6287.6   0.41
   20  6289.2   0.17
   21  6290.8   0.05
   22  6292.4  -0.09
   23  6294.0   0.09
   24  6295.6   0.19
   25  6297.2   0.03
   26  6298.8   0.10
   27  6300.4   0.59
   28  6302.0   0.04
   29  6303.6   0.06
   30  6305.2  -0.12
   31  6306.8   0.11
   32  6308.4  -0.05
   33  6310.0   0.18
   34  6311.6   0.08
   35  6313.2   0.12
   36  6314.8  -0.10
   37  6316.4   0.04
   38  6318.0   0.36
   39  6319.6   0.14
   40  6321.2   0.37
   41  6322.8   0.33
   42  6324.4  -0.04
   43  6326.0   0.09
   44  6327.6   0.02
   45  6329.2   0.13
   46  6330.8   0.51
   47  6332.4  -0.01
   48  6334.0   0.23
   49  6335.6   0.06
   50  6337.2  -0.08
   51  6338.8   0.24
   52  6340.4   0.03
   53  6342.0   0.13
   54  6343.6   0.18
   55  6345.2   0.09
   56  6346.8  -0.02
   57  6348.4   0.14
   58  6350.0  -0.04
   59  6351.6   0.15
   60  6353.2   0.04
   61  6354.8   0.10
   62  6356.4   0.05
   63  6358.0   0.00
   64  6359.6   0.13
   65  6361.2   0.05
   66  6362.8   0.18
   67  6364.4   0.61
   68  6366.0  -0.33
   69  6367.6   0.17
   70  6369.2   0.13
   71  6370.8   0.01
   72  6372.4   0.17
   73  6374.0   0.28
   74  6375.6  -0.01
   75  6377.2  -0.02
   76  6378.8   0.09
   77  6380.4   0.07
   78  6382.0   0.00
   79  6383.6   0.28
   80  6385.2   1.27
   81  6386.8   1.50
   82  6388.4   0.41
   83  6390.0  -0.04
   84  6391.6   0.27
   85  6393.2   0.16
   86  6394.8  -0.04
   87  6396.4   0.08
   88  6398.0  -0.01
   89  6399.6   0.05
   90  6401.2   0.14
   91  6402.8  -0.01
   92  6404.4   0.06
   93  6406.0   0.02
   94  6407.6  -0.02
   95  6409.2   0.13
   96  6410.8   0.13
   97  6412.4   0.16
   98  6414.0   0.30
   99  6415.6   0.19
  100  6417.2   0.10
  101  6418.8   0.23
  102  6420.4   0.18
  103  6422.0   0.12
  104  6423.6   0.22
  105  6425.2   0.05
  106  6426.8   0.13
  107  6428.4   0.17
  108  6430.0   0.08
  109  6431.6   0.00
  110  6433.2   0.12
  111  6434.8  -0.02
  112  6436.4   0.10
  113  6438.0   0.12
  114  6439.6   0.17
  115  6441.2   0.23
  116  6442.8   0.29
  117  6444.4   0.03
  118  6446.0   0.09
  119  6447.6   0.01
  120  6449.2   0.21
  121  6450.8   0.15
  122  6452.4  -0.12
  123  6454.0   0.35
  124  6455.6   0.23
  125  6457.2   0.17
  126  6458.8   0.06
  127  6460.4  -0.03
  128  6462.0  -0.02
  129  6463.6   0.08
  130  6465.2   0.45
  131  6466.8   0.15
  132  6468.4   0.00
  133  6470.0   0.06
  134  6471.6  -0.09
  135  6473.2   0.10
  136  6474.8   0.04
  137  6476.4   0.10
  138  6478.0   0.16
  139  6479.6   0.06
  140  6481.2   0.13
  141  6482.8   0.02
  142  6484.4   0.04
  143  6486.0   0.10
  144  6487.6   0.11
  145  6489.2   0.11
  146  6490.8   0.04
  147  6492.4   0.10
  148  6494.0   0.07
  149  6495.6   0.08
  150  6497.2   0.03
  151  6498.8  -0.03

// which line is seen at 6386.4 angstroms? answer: H-gamma 4340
